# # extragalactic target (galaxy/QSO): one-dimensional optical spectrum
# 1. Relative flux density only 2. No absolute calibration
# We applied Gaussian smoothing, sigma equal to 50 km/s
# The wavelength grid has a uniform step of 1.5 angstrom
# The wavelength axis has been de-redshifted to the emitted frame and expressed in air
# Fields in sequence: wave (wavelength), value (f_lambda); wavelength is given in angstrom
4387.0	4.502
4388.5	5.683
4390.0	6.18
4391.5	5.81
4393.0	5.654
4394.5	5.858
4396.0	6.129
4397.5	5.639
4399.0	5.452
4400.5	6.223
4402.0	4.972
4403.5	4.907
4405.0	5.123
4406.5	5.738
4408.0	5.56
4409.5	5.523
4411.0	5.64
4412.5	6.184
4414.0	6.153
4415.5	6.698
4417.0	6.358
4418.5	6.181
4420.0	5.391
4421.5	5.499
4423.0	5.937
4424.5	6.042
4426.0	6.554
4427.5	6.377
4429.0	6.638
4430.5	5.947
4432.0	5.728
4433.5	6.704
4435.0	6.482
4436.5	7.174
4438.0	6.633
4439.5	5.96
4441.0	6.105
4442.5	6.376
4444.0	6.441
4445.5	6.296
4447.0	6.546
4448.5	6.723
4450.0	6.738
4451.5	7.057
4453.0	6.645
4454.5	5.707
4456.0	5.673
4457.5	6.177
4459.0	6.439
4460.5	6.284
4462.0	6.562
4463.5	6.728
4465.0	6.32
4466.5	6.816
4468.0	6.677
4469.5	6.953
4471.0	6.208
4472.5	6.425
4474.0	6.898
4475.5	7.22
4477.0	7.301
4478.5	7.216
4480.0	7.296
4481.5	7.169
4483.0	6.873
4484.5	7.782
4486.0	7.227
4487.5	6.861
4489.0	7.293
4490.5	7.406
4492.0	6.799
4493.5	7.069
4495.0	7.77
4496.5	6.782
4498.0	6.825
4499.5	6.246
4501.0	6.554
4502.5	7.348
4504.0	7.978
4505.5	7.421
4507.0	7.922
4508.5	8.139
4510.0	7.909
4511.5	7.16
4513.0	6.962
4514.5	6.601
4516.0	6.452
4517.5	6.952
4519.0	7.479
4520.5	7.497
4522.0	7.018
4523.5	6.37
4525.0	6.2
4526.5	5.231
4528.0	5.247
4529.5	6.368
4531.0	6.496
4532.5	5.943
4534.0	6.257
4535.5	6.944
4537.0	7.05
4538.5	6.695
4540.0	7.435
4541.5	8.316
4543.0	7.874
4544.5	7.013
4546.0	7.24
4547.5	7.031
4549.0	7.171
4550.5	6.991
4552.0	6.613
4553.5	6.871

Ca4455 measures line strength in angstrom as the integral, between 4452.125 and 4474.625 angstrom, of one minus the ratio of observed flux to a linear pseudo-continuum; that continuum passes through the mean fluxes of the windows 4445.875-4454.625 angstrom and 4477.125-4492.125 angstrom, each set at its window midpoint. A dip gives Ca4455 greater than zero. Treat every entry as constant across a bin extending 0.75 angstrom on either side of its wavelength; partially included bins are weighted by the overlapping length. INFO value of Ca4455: 1.4 angstrom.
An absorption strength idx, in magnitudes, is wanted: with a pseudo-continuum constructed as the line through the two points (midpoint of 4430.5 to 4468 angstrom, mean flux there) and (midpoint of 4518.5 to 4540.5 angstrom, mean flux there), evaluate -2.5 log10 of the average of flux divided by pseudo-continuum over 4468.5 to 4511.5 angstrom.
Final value -0.11 mag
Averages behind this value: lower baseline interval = 6.43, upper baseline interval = 6.53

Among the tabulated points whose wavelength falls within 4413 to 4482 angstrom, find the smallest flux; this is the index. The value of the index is 5.391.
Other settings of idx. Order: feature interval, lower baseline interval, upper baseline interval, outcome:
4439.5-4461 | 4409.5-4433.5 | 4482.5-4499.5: 0.026 mag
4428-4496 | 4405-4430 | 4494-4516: -0.011 mag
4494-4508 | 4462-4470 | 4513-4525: -0.064 mag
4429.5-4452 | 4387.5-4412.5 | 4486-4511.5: -0.025 mag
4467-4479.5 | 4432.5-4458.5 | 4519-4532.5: -0.077 mag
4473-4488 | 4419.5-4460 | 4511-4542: -0.111 mag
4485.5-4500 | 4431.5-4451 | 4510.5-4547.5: -0.060 mag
